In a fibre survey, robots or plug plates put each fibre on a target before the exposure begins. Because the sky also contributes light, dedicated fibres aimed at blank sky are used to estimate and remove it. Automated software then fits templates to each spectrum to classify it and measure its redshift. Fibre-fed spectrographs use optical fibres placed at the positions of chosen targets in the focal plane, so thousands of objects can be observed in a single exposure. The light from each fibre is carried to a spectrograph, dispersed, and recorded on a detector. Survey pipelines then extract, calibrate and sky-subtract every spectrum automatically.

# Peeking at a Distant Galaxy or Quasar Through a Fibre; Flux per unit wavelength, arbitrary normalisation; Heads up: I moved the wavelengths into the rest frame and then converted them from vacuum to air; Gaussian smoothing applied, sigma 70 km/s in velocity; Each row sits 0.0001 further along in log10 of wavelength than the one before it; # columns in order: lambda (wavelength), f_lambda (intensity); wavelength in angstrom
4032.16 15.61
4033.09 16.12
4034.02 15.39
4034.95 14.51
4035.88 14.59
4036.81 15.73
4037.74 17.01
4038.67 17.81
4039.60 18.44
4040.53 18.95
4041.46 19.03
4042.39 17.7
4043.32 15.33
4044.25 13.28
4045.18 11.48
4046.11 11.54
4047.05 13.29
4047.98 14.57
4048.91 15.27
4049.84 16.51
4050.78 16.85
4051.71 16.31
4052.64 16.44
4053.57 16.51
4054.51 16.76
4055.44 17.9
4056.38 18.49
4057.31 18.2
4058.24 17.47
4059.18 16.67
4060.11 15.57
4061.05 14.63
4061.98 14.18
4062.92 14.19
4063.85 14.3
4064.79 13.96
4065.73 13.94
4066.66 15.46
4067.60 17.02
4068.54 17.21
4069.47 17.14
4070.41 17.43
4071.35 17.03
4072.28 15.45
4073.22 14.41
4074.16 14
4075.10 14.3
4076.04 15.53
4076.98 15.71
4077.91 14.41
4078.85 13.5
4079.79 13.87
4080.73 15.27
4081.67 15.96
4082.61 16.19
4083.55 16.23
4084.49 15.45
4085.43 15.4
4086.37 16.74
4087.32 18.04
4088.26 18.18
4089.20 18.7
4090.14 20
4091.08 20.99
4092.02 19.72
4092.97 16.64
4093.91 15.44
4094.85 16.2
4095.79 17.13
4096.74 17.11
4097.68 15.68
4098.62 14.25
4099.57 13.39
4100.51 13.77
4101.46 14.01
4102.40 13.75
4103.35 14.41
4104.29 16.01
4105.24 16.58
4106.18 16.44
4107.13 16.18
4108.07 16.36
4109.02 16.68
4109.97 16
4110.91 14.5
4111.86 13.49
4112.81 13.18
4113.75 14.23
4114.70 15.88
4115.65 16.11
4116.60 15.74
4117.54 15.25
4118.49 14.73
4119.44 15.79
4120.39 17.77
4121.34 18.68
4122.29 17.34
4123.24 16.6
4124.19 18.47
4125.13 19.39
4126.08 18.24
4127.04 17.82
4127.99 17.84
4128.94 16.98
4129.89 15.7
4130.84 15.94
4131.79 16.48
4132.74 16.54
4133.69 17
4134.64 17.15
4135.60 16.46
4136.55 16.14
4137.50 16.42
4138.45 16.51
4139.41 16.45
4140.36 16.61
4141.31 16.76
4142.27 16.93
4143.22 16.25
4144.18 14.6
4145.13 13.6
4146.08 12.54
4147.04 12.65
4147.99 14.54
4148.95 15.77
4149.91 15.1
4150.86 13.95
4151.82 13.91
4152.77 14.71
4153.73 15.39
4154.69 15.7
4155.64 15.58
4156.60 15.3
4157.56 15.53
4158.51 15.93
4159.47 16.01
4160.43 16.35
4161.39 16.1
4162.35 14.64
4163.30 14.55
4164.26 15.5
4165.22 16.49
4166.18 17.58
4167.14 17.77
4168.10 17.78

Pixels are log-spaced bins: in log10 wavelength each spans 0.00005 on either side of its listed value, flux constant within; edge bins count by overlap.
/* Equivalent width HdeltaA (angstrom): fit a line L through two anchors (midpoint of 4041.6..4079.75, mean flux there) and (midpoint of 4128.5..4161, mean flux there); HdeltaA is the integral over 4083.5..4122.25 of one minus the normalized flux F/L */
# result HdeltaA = -1.4 angstrom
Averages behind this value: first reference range 15.5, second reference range 15.6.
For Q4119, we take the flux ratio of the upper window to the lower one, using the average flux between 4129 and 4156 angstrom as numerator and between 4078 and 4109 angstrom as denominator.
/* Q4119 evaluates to 1.0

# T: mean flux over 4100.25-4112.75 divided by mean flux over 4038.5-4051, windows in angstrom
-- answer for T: 1.0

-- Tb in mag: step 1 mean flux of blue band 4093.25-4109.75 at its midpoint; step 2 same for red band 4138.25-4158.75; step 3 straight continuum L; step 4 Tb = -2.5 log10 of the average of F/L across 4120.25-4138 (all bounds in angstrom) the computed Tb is -0.126 mag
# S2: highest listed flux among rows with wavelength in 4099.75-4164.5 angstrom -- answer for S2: 19.39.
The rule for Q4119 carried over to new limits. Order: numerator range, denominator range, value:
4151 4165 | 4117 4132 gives 0.90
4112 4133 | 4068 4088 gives 1.05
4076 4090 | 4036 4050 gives 1.02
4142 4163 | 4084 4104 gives 0.92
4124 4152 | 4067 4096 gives 0.98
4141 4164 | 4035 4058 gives 0.93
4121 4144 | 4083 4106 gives 1.04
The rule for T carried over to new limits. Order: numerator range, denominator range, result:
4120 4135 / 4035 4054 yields 1.10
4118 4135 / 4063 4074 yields 1.09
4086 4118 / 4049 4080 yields 1.02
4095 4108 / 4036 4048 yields 0.98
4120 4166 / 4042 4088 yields 1.03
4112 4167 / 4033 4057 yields 1.00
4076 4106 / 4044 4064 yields 1.04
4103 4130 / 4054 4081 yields 1.04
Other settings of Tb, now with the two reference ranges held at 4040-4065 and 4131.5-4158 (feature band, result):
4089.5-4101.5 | -0.06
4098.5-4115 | 0.05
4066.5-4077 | -0.01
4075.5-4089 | -0.01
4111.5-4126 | -0.05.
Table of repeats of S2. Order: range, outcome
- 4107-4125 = 18.68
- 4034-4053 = 19.03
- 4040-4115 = 20.99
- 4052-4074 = 18.49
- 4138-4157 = 16.93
